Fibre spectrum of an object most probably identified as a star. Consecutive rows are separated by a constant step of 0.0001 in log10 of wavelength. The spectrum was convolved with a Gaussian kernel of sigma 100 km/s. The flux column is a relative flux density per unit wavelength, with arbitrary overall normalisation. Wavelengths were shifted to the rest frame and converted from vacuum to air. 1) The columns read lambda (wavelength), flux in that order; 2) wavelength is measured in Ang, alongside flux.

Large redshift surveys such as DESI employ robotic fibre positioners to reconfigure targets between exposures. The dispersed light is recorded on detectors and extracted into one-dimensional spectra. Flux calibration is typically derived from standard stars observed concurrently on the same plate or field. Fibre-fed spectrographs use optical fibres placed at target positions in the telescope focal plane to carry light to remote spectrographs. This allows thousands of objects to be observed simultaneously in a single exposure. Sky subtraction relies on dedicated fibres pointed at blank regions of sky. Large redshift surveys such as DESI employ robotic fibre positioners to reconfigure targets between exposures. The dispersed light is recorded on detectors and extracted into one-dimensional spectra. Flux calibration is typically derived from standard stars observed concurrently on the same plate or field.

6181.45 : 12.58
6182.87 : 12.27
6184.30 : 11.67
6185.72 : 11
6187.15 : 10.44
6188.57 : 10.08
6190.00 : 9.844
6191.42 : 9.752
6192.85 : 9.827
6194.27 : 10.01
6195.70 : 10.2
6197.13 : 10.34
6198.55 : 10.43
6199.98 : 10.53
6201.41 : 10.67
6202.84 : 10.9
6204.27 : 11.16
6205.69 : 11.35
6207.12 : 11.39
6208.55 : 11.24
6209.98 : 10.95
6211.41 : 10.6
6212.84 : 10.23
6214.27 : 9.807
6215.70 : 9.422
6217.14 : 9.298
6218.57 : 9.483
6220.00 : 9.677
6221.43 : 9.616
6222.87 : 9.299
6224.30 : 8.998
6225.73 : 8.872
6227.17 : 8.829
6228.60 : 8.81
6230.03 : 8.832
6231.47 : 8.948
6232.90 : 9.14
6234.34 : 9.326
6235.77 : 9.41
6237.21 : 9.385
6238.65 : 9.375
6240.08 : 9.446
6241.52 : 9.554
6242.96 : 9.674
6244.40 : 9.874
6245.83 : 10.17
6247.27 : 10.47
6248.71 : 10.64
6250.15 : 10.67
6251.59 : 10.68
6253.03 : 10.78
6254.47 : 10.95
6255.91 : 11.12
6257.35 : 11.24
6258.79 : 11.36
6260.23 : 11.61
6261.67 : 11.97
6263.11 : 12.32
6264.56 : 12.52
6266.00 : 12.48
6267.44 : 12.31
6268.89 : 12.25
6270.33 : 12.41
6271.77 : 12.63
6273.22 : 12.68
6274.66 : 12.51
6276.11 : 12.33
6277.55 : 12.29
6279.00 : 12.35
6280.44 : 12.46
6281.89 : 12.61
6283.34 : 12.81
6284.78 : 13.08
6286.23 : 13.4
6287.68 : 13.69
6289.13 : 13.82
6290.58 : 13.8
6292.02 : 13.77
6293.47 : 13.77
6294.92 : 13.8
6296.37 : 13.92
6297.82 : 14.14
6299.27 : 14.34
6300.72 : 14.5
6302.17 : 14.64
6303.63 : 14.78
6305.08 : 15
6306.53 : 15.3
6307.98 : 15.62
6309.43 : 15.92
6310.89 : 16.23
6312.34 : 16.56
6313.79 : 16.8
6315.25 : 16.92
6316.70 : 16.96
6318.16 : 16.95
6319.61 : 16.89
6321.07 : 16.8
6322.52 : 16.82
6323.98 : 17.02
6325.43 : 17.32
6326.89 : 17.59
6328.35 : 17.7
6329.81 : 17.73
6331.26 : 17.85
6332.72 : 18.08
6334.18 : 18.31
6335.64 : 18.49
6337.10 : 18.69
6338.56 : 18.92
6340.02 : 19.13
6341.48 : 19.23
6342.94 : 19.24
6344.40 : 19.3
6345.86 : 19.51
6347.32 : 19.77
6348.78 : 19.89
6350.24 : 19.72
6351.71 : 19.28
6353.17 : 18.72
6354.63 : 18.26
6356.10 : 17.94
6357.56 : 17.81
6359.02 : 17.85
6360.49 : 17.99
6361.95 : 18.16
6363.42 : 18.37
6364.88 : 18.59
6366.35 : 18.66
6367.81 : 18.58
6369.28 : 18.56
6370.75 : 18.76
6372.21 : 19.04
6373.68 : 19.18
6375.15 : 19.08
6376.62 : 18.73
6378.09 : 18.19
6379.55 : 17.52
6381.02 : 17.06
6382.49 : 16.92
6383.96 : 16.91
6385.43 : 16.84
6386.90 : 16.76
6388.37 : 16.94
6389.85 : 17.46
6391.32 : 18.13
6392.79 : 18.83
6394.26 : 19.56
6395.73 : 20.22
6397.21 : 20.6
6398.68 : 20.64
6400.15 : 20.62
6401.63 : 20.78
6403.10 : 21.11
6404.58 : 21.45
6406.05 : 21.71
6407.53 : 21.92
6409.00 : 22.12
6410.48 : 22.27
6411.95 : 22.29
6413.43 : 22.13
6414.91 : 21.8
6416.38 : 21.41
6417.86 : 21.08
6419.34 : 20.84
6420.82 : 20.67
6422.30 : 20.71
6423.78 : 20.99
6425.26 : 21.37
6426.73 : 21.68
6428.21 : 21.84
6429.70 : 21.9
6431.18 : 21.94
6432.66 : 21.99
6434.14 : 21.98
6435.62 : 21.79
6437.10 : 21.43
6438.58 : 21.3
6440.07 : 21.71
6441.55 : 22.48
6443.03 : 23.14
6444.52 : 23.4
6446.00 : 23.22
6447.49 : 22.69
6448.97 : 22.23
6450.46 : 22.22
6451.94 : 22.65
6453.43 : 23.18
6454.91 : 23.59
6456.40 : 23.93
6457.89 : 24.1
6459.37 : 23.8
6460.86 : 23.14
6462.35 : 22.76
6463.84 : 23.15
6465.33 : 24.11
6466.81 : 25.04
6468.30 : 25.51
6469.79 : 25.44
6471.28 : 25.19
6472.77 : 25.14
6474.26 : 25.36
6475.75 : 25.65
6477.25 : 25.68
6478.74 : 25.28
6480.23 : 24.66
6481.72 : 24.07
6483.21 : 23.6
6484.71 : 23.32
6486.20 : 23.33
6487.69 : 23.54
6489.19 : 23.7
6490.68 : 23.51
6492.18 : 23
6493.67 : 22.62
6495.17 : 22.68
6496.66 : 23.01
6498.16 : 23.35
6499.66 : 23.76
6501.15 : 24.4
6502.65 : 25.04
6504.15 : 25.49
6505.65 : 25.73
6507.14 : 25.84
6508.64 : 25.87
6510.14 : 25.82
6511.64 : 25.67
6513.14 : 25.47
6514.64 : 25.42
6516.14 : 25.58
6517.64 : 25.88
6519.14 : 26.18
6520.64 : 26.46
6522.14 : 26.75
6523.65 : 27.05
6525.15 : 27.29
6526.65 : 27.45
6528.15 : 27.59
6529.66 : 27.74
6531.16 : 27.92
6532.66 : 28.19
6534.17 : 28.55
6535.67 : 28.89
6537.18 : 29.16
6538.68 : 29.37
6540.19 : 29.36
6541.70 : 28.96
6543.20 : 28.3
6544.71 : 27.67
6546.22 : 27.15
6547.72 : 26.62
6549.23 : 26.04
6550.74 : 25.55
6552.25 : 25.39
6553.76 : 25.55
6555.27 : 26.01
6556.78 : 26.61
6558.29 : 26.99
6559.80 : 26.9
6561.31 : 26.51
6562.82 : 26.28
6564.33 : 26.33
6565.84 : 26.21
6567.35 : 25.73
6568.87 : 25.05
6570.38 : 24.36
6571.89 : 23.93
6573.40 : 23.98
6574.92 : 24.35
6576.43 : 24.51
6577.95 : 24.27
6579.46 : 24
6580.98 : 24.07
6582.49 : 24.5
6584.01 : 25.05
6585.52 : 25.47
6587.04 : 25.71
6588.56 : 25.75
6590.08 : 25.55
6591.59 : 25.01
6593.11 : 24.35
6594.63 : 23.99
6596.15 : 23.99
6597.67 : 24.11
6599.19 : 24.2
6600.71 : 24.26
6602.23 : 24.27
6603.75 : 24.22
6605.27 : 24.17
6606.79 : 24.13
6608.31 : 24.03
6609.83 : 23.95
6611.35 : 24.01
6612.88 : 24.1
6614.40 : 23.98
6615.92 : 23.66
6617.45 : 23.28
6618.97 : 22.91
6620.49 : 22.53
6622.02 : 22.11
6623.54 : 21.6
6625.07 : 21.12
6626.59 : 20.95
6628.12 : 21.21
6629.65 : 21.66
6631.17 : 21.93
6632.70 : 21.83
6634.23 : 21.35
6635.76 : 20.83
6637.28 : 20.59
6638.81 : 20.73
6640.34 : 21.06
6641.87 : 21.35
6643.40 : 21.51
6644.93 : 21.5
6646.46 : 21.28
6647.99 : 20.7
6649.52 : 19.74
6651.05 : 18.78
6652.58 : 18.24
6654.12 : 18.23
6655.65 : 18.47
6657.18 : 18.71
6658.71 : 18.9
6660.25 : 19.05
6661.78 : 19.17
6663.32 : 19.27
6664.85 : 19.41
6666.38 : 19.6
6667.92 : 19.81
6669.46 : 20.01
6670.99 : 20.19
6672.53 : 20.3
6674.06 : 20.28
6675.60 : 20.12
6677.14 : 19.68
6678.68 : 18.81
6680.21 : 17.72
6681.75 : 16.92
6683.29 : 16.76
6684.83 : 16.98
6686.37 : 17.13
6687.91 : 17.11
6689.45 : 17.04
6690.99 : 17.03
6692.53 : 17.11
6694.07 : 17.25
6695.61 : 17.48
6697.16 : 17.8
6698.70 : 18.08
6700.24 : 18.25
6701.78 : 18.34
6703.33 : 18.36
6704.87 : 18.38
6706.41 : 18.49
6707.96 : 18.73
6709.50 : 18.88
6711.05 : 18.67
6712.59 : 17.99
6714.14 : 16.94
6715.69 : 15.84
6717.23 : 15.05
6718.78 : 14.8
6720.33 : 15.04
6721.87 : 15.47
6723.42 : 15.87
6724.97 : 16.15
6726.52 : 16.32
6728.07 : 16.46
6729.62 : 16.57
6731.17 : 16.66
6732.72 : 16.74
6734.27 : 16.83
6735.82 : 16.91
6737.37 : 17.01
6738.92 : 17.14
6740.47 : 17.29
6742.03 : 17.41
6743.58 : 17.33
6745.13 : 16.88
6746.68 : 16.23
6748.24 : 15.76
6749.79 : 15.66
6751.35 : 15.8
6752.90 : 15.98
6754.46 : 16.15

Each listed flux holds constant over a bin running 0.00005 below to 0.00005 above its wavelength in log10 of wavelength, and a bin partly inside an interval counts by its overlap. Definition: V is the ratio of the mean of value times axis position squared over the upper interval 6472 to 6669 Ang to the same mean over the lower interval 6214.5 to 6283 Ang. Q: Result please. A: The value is 2.5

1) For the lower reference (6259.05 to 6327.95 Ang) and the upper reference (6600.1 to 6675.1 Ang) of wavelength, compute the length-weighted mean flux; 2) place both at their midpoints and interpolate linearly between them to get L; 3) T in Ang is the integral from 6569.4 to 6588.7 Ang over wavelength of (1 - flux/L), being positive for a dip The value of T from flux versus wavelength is -4.3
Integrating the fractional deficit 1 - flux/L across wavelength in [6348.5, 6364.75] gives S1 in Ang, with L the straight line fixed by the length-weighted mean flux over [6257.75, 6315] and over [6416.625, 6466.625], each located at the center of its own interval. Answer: -0.9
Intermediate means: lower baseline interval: 13.6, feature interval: 18.5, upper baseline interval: 22.4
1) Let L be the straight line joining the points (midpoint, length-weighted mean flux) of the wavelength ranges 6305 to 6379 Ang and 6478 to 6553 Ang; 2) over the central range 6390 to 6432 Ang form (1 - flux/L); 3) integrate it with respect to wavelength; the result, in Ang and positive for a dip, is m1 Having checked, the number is 0.21 Ang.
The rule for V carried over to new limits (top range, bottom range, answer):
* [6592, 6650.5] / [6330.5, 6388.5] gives 1.33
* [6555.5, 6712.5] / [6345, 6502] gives 1.07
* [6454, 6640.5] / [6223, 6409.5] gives 1.72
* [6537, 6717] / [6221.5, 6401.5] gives 1.60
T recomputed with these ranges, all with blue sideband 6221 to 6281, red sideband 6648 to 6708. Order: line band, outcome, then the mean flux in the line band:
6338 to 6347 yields -4.97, 19.3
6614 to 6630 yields -4.34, 22.2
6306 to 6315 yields -3.28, 16.1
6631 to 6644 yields -2.50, 21.2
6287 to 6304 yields -3.71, 14.1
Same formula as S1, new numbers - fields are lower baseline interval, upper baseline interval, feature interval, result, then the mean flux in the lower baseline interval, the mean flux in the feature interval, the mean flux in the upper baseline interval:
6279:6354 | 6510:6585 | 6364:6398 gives 1.5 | 16.4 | 18.3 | 26.4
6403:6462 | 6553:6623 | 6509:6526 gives -1.9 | 22.1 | 26.1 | 24.7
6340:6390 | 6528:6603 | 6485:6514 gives -1.0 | 18.4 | 24.3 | 26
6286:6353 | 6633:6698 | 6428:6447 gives -5.0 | 16.7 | 22.2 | 19.2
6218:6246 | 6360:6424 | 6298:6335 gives -4.4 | 9.32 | 16.5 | 19.5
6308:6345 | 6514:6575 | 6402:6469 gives -0.5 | 17.6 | 22.3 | 26.7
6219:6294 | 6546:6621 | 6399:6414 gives -3.6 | 11.2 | 21.6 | 24.9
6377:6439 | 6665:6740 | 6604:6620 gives -4.7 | 20.3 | 23.8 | 17.6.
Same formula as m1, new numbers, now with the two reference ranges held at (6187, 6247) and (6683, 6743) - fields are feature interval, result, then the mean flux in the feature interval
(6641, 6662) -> -4.56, 19.7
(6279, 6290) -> -2.24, 13.1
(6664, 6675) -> -2.33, 20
